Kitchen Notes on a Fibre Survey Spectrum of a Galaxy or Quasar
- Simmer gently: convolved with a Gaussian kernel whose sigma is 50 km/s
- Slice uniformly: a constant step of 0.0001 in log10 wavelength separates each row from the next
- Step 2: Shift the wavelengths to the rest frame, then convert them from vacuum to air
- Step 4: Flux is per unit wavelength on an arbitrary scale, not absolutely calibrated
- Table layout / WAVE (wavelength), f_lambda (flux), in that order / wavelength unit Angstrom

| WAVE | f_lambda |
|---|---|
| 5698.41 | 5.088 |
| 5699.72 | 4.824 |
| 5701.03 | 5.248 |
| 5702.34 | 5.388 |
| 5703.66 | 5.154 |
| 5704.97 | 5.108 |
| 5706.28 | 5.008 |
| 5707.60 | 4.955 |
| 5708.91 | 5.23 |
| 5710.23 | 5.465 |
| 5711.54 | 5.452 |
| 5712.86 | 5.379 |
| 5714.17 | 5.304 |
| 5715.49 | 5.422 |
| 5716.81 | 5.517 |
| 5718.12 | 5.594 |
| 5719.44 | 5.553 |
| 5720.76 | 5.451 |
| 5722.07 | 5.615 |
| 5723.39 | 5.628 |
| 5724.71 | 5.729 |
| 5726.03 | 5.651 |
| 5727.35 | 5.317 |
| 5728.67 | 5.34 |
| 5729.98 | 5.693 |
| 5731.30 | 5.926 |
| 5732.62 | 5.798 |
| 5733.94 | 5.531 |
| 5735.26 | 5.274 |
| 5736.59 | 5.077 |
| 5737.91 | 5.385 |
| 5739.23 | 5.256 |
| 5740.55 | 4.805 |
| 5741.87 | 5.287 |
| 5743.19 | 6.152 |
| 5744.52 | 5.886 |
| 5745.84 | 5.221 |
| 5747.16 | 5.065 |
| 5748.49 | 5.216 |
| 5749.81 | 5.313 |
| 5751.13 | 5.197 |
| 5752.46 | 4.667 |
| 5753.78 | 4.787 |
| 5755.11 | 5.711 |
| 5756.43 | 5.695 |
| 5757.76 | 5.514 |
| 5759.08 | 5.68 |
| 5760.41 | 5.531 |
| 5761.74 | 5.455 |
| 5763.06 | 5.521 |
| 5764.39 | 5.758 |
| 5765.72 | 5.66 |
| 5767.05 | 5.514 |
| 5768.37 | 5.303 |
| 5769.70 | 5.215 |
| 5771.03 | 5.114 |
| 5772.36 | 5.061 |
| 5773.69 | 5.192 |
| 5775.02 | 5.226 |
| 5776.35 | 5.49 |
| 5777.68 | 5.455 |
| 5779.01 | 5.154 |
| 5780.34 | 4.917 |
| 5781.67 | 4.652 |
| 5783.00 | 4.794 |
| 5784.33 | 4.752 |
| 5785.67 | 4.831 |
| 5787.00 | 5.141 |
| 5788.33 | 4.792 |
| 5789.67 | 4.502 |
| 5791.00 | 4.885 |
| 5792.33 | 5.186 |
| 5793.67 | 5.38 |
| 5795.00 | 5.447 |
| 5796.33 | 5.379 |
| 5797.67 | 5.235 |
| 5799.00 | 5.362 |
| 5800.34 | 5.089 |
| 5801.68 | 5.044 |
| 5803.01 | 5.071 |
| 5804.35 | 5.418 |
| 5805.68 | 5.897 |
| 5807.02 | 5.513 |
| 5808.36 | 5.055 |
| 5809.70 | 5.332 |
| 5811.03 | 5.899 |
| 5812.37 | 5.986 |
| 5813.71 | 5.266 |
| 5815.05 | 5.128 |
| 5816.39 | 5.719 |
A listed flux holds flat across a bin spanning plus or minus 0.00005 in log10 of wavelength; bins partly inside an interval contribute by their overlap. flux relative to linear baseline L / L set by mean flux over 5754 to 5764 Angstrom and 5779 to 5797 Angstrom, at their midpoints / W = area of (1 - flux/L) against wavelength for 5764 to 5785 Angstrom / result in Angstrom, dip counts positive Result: 0.2 Angstrom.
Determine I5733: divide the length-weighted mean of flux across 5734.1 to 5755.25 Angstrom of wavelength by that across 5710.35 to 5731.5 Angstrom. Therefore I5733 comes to 1.0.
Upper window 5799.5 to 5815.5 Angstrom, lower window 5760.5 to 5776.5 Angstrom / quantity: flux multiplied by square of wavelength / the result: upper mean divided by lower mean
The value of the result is 1.02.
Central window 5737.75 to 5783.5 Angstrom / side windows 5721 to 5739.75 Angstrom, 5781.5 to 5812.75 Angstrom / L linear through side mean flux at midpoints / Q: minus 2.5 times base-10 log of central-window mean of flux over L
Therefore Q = 0.01 mag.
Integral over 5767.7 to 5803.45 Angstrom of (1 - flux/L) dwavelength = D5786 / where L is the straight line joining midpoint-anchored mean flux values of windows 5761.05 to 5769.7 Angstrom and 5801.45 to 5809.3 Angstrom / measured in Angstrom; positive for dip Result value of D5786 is 2.2 Angstrom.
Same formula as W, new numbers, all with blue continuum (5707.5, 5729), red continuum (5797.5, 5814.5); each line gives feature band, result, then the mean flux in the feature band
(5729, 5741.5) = 0.09 Angstrom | 5.41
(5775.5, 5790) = 1.20 Angstrom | 4.97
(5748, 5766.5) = 0.08 Angstrom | 5.41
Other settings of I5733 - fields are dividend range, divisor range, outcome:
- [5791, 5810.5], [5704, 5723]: 0.99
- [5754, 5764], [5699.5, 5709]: 1.08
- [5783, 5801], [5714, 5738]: 0.92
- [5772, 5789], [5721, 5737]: 0.91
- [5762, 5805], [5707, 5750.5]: 0.95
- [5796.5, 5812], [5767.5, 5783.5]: 1.04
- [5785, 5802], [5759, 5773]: 0.94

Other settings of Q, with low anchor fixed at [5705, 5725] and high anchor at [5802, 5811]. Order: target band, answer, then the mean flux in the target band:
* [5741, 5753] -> 0.02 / 5.33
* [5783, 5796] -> 0.09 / 4.99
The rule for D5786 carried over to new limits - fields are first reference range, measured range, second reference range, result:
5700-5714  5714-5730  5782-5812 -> -0.92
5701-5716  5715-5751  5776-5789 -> -2.08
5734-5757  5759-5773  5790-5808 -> -0.36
